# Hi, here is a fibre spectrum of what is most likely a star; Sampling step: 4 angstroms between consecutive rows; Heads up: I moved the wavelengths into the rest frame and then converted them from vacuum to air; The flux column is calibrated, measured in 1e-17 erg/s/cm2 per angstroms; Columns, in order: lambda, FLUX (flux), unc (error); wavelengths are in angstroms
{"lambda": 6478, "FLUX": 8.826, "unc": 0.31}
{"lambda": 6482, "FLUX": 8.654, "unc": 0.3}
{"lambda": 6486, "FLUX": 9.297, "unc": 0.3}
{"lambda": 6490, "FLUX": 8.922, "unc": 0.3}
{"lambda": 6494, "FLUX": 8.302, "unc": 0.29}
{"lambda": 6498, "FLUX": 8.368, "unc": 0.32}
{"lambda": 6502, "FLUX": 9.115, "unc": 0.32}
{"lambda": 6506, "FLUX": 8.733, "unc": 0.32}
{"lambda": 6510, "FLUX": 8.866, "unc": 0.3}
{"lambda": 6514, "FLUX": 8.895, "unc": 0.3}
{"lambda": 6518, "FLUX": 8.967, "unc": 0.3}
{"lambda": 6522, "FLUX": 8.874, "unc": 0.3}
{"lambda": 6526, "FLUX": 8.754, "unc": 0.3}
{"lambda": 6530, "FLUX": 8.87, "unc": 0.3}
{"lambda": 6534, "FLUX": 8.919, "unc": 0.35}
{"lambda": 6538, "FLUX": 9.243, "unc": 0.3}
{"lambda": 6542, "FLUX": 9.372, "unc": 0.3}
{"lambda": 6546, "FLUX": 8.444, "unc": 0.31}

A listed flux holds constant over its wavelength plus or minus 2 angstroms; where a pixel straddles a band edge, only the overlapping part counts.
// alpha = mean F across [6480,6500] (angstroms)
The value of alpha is 8.71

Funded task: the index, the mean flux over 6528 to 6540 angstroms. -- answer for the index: 9.01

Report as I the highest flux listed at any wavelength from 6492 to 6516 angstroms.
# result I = 9.115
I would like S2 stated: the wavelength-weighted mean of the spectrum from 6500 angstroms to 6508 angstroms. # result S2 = 8.92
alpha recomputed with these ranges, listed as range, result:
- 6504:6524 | 8.87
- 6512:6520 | 8.93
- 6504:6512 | 8.8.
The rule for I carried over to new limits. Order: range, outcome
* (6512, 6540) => 9.243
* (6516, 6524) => 8.967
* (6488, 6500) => 8.922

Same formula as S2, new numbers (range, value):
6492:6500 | 8.34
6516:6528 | 8.87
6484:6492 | 9.11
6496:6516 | 8.8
